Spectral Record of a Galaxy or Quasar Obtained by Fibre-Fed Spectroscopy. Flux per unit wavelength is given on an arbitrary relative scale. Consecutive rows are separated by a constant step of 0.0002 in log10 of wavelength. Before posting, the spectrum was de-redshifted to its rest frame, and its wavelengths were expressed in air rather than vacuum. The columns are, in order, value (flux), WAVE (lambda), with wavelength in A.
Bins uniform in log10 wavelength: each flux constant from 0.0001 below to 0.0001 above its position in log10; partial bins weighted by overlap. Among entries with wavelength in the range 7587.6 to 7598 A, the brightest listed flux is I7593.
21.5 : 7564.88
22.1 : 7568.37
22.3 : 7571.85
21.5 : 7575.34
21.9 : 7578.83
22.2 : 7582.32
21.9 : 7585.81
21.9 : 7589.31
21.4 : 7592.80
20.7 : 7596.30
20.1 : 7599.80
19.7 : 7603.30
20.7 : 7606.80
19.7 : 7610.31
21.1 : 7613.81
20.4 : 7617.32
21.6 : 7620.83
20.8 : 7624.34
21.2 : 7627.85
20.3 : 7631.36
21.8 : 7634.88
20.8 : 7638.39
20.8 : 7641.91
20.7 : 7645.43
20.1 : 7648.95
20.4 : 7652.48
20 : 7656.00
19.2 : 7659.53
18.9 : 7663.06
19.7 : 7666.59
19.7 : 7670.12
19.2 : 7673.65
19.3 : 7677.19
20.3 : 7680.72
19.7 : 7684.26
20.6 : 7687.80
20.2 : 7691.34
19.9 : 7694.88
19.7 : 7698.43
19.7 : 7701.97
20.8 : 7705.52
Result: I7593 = 21.9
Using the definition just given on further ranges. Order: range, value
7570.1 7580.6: 22.3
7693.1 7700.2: 19.9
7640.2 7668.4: 20.8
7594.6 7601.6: 20.7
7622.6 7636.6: 21.8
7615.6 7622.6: 21.6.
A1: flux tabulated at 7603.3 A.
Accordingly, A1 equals 19.7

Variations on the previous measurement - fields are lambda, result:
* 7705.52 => 20.8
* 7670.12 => 19.7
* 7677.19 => 19.3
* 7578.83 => 21.9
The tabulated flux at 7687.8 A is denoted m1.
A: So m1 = 20.6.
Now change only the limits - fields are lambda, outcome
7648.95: 20.1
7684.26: 19.7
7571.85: 22.3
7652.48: 20.4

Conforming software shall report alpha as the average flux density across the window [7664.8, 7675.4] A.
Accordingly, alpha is 19.5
